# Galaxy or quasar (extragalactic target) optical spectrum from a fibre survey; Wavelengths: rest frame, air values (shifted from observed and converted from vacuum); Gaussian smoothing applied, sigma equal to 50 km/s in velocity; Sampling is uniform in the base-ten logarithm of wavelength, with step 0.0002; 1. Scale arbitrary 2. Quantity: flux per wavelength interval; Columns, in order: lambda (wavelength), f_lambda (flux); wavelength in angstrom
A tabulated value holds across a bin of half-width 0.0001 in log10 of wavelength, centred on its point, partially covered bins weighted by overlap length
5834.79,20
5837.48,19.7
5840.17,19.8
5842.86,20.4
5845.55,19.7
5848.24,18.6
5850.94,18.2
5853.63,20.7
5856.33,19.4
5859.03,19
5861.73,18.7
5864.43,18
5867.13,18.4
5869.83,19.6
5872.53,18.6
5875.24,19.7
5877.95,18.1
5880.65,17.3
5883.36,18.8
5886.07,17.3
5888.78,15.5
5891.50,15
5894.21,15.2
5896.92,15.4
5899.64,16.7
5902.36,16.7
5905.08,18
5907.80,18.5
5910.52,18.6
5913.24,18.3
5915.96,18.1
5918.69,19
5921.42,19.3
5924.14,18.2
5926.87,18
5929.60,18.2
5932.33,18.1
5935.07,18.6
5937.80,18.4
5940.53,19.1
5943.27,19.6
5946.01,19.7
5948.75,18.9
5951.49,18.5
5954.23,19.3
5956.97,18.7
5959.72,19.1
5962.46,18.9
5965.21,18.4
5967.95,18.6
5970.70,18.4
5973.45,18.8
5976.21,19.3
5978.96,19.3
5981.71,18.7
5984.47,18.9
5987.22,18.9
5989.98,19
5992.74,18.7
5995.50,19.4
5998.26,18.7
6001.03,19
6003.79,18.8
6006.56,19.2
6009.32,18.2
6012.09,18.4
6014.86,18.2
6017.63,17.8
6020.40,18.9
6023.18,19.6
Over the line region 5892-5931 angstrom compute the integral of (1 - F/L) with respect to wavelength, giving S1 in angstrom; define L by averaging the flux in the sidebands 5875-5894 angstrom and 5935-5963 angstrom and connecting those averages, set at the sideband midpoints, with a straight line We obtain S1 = 0.5 angstrom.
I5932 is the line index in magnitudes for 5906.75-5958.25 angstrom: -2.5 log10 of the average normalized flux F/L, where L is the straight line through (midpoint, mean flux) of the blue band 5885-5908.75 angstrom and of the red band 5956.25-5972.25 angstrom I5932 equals -0.06 mag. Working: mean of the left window 16.4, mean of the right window 18.7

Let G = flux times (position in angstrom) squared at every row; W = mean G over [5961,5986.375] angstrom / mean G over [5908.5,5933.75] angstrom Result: 1.0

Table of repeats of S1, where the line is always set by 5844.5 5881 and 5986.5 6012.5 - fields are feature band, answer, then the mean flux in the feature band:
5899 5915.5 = 0.9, 17.9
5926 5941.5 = 0.4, 18.4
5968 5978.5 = 0.0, 18.8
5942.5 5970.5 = -0.1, 18.9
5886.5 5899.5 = 2.3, 15.6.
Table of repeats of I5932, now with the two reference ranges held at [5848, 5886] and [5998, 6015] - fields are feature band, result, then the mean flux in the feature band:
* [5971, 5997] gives -0.017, 19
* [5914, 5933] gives 0.017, 18.4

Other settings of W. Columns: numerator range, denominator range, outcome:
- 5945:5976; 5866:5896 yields 1.10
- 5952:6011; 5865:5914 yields 1.11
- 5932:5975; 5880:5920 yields 1.11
